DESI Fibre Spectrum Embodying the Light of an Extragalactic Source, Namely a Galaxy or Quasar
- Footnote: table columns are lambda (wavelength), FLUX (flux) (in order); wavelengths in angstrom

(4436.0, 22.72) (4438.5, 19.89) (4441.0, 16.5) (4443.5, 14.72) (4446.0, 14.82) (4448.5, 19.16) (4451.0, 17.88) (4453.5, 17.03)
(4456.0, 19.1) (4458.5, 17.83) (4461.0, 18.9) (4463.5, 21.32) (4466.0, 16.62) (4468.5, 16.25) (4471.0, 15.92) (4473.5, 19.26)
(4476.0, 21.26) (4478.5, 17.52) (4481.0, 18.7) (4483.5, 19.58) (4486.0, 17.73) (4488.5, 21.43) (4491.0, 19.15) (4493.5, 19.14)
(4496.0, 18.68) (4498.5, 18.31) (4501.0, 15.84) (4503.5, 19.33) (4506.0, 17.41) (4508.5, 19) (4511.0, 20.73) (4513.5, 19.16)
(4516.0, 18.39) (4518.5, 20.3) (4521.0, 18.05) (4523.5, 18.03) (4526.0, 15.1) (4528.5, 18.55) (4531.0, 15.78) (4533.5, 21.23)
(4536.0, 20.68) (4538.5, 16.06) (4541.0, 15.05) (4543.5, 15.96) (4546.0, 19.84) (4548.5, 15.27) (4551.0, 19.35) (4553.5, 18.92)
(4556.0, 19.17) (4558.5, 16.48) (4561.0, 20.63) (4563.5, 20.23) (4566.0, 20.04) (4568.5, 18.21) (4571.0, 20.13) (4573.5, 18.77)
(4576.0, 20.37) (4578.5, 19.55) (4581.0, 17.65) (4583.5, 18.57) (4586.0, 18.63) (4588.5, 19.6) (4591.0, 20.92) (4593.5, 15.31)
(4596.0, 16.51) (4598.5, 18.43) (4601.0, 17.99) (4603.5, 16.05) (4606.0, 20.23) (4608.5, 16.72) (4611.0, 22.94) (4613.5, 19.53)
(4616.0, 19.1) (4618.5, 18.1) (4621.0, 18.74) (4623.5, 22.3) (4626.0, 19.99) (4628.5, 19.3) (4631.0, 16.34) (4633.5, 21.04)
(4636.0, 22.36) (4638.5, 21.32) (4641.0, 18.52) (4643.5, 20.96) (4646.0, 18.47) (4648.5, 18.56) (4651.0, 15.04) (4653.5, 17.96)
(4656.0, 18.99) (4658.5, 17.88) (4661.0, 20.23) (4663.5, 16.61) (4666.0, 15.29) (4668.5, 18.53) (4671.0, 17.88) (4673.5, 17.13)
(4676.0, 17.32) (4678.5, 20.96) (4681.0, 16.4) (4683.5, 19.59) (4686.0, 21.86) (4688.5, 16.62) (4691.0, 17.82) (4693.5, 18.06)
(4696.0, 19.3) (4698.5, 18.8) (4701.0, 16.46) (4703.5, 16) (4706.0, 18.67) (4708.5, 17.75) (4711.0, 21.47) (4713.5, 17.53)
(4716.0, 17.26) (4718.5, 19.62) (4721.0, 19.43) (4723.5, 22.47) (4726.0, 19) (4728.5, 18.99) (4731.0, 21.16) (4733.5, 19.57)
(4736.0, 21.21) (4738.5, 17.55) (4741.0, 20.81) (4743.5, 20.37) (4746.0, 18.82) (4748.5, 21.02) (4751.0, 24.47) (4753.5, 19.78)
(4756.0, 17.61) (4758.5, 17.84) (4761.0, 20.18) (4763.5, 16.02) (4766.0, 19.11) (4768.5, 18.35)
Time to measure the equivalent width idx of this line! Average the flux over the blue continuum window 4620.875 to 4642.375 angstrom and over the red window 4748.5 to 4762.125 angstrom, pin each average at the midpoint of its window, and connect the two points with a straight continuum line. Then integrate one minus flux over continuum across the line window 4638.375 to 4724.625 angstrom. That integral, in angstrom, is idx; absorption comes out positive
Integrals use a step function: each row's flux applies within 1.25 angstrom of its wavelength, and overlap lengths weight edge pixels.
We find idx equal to 7.0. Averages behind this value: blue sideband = 20.1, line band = 18.4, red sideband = 20.1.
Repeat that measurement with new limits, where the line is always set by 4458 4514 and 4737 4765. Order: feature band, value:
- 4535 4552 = 1.3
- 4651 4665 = 0.9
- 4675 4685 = 0.3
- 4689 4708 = 1.5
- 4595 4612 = 0.6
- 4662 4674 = 1.3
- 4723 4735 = -0.4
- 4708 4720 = 0.4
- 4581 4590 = 0.1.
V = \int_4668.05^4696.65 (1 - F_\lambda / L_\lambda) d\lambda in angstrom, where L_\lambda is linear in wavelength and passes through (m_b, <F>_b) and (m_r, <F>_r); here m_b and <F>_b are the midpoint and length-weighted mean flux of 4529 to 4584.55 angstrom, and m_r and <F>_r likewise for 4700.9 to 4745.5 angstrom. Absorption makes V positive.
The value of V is 1.0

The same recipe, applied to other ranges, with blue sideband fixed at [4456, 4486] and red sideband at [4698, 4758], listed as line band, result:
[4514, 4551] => 1.7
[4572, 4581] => -0.2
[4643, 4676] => 2.2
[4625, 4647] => -0.9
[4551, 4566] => -0.3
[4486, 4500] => -0.4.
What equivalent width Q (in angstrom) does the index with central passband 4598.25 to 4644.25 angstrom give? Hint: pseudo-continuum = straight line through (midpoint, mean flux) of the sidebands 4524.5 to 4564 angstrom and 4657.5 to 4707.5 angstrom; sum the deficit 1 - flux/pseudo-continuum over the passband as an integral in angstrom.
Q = -3.7 angstrom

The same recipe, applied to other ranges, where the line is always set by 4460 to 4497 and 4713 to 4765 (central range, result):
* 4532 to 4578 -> 0.8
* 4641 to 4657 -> 0.8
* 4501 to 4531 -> 0.9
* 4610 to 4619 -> -0.4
